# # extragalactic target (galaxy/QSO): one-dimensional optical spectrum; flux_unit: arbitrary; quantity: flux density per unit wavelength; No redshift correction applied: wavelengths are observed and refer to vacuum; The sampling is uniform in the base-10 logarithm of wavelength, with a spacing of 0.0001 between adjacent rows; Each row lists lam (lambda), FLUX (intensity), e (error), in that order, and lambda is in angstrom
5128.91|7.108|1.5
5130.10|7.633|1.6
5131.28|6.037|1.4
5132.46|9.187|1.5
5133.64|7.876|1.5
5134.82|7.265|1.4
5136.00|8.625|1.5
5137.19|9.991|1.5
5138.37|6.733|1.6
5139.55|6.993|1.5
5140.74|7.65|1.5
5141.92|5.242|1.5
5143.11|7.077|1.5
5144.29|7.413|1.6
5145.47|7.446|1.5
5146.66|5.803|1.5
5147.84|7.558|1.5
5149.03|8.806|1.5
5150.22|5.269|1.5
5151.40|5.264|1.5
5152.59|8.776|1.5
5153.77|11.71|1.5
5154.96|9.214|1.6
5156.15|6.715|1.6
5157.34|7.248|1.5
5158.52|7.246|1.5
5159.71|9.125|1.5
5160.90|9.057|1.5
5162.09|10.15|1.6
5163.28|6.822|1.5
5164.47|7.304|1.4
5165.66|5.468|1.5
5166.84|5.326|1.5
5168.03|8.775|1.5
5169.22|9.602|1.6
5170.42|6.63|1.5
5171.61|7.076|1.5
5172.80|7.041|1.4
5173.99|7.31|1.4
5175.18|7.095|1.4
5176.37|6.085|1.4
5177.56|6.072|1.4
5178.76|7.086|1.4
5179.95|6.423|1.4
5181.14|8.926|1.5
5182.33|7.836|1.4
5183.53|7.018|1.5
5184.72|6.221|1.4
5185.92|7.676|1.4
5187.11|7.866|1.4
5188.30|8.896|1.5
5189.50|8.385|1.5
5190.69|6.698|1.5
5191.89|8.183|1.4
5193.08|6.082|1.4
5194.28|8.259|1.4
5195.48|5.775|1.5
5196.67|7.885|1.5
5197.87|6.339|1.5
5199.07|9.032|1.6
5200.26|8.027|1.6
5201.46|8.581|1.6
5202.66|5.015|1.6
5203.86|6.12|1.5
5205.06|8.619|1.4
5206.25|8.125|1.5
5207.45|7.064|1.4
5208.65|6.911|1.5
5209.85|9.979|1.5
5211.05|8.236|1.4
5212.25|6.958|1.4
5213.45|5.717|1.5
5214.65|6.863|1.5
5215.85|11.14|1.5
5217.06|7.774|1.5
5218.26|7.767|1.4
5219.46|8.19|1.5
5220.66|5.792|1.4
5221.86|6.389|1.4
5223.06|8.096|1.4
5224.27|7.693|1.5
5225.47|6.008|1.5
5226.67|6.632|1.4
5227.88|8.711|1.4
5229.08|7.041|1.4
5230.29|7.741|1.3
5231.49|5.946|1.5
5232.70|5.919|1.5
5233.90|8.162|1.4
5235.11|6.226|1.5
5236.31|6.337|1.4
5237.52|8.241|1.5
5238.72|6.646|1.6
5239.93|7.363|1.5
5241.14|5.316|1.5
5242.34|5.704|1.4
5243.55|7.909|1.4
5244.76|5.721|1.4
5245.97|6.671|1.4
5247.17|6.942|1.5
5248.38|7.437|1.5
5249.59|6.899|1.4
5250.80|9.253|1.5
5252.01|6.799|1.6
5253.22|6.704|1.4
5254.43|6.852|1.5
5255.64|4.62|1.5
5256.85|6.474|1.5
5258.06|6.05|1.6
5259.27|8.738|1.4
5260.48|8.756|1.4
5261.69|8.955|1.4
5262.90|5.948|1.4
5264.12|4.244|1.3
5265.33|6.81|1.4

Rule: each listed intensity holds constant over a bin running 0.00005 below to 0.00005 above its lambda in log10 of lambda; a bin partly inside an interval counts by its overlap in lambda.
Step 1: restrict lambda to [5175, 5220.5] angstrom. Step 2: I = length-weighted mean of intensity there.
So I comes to 7.49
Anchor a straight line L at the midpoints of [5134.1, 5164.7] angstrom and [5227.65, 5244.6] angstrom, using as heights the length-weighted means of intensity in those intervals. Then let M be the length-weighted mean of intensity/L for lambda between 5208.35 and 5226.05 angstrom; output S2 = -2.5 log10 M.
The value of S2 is -0.077 mag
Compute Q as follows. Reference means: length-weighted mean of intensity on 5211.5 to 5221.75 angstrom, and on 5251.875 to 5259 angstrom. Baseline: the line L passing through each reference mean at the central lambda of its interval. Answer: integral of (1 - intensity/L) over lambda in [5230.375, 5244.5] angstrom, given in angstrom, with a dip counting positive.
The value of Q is 0.3 angstrom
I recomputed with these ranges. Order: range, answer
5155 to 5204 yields 7.41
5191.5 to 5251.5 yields 7.26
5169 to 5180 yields 6.98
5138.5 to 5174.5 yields 7.49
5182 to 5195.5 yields 7.47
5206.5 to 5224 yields 7.64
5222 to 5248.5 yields 6.91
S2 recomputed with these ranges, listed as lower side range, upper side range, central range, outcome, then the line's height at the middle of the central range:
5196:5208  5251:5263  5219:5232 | 0.032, 7.32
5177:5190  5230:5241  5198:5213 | -0.064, 7.22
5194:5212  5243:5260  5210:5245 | 0.015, 7.26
